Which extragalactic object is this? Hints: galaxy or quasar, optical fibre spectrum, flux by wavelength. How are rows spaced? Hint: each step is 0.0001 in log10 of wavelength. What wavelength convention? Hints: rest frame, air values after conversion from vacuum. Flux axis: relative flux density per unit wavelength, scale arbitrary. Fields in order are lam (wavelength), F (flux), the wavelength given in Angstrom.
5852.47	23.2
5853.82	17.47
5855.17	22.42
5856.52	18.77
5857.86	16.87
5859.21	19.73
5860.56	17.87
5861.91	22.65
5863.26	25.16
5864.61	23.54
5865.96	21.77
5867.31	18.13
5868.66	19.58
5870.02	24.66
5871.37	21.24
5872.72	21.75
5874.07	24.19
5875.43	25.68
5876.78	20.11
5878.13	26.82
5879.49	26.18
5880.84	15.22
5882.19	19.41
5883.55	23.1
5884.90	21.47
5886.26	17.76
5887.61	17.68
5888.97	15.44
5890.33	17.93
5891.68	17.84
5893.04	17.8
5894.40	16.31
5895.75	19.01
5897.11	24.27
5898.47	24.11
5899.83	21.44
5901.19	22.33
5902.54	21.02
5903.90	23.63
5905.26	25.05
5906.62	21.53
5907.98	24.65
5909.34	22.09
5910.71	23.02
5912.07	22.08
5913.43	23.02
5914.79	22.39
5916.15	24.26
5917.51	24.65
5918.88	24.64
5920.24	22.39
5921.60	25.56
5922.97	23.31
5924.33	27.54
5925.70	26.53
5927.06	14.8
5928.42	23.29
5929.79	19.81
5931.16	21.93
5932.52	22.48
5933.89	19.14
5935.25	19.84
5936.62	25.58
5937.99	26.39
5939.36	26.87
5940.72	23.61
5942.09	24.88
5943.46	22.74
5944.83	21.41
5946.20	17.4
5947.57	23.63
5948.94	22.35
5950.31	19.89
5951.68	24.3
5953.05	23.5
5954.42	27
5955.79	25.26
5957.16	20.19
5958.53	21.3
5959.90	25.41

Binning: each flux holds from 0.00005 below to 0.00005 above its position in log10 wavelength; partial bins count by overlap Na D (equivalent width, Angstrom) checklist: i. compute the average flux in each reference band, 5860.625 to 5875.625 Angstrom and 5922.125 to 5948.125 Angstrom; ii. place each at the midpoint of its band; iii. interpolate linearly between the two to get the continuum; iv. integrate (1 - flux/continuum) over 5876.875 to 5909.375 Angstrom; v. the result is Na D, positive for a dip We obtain 2.2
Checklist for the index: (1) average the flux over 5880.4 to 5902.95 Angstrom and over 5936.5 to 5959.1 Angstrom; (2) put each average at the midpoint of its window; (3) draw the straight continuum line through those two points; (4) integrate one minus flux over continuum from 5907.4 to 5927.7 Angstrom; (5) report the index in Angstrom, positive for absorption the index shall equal -2.0 Angstrom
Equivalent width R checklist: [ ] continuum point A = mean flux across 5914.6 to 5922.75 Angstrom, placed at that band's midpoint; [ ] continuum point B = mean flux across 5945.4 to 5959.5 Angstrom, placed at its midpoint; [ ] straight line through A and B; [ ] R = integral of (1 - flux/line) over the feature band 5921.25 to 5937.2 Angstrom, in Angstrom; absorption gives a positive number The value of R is 0.8 Angstrom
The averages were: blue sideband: 24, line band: 22.4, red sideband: 22.5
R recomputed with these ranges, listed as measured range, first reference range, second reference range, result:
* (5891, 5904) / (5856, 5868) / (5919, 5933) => 0.7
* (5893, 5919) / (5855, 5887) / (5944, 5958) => -0.7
